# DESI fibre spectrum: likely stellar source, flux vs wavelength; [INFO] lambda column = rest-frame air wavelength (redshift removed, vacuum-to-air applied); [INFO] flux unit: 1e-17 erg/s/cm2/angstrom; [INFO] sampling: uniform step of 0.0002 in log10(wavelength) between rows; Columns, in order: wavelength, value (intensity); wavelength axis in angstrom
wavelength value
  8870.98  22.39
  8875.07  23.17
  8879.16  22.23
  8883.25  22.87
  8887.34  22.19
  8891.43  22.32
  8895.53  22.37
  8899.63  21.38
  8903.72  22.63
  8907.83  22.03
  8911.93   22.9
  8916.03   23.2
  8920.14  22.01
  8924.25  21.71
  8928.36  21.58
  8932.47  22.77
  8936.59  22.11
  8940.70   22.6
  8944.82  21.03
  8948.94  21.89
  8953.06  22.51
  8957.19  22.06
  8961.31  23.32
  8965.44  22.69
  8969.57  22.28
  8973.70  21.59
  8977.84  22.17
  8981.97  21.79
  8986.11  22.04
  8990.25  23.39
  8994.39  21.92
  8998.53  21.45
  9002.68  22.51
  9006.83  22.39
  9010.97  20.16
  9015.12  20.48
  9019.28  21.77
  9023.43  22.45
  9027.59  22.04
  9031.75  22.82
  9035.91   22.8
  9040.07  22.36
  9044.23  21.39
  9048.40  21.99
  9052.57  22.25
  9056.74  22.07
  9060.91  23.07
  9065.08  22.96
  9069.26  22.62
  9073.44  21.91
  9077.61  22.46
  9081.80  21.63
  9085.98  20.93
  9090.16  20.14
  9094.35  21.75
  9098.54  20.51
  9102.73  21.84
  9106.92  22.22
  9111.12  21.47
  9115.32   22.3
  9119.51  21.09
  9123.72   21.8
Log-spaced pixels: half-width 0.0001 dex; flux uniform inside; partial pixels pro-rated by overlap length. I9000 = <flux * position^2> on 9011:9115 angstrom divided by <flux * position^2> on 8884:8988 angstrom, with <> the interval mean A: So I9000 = 1.01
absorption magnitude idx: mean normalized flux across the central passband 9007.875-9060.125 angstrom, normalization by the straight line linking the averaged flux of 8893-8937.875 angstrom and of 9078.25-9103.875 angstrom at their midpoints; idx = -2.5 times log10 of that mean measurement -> -0.02 mag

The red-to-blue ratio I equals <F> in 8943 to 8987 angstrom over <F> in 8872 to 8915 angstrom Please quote 1.0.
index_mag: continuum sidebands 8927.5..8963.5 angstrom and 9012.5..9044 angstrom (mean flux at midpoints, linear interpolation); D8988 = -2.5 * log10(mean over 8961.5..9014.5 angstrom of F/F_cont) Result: 0.00 mag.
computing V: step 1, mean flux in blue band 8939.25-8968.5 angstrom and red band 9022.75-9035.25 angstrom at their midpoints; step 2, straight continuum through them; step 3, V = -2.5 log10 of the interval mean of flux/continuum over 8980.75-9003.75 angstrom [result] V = 0.01 mag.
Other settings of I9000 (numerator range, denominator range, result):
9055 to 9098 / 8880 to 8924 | 1.02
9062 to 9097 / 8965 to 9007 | 1.00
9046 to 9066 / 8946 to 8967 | 1.02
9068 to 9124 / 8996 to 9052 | 1.00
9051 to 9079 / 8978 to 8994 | 1.02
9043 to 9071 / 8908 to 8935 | 1.03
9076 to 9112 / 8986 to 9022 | 1.00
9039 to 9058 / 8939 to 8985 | 1.01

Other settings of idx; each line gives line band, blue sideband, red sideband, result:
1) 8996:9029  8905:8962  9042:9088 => 0.03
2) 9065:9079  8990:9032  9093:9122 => -0.04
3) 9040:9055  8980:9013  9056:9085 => 0.01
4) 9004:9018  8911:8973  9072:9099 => 0.04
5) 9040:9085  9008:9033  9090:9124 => -0.03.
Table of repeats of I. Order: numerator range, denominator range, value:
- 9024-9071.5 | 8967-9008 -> 1.01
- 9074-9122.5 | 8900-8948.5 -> 0.97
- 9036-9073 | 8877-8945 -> 1.00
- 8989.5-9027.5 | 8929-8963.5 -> 0.98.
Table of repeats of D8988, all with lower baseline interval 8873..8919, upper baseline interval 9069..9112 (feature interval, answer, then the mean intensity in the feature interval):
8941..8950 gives 0.03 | 21.6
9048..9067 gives -0.04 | 22.5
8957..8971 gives -0.03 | 22.7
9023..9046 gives -0.02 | 22.3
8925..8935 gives 0.01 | 22.1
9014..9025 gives 0.01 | 21.6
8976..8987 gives 0.00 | 22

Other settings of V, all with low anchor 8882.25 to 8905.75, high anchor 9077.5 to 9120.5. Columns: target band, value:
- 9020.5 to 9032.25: -0.03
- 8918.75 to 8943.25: 0.00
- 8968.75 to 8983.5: 0.00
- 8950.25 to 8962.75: -0.03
